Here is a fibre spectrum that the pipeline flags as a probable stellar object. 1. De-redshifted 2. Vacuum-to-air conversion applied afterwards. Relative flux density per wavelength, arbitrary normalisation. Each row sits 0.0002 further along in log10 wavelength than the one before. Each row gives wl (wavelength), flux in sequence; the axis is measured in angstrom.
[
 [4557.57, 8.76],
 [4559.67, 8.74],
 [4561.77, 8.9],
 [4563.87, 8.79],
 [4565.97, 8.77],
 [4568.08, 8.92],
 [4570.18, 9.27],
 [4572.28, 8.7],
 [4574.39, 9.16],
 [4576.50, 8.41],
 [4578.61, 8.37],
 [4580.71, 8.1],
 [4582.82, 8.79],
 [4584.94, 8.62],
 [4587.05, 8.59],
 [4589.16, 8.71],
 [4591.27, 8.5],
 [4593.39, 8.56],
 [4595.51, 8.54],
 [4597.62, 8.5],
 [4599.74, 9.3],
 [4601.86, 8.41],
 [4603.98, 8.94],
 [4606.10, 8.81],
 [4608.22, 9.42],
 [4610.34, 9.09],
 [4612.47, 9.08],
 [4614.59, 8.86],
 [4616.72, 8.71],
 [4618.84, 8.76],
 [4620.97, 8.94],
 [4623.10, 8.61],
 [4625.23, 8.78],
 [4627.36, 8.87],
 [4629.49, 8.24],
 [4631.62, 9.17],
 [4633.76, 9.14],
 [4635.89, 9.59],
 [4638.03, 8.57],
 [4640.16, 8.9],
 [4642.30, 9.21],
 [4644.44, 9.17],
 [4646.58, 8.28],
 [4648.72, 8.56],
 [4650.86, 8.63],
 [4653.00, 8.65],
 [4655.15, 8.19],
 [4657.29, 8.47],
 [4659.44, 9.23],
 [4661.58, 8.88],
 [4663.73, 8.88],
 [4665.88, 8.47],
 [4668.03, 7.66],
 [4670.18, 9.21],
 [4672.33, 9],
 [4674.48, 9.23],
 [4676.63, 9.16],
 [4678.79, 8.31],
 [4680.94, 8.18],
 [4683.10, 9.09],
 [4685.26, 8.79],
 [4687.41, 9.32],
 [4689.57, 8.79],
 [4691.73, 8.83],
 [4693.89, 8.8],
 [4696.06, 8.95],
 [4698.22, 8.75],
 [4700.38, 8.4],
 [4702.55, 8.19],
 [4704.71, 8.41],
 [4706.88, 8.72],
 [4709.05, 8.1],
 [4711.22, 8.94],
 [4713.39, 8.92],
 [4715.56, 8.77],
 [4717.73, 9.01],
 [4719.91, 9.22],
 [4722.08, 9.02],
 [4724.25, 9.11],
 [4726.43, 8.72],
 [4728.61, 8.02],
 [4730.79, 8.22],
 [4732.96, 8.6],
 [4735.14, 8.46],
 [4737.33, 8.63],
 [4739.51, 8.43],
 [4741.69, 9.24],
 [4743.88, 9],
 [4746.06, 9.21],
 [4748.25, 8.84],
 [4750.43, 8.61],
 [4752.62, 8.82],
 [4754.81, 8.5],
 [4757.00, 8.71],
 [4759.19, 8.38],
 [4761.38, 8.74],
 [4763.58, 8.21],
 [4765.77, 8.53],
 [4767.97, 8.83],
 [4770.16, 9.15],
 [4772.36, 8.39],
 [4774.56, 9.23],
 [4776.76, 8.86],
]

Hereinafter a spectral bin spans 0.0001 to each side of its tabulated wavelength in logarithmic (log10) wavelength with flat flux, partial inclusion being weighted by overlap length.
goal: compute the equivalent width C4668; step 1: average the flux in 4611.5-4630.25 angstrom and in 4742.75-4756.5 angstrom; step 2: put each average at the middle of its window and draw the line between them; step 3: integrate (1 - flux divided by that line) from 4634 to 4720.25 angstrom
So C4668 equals 0.3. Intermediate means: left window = 8.77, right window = 8.83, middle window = 8.76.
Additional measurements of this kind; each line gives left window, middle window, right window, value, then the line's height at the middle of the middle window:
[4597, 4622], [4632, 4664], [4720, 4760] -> 0.08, 8.85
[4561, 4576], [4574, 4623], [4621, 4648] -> 0.86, 8.89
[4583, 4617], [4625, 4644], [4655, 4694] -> -0.37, 8.78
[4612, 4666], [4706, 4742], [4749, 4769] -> -0.19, 8.66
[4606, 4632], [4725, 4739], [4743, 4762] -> 0.51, 8.78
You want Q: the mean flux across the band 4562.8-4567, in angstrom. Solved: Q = 8.79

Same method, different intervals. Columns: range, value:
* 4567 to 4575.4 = 9.01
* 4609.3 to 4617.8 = 8.93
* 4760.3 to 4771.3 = 8.69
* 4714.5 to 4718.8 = 8.89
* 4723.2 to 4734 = 8.53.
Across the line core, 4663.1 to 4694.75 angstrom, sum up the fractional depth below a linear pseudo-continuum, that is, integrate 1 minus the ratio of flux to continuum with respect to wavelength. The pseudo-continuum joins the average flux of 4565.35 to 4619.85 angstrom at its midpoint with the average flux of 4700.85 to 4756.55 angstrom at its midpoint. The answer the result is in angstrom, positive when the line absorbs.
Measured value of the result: -0.2 angstrom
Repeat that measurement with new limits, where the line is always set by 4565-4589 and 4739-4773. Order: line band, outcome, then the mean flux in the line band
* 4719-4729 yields -0.2 angstrom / 8.87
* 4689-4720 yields 0.1 angstrom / 8.7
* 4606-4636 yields -0.7 angstrom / 8.92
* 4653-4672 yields 0.2 angstrom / 8.64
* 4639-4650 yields -0.1 angstrom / 8.82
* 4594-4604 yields 0.0 angstrom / 8.71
